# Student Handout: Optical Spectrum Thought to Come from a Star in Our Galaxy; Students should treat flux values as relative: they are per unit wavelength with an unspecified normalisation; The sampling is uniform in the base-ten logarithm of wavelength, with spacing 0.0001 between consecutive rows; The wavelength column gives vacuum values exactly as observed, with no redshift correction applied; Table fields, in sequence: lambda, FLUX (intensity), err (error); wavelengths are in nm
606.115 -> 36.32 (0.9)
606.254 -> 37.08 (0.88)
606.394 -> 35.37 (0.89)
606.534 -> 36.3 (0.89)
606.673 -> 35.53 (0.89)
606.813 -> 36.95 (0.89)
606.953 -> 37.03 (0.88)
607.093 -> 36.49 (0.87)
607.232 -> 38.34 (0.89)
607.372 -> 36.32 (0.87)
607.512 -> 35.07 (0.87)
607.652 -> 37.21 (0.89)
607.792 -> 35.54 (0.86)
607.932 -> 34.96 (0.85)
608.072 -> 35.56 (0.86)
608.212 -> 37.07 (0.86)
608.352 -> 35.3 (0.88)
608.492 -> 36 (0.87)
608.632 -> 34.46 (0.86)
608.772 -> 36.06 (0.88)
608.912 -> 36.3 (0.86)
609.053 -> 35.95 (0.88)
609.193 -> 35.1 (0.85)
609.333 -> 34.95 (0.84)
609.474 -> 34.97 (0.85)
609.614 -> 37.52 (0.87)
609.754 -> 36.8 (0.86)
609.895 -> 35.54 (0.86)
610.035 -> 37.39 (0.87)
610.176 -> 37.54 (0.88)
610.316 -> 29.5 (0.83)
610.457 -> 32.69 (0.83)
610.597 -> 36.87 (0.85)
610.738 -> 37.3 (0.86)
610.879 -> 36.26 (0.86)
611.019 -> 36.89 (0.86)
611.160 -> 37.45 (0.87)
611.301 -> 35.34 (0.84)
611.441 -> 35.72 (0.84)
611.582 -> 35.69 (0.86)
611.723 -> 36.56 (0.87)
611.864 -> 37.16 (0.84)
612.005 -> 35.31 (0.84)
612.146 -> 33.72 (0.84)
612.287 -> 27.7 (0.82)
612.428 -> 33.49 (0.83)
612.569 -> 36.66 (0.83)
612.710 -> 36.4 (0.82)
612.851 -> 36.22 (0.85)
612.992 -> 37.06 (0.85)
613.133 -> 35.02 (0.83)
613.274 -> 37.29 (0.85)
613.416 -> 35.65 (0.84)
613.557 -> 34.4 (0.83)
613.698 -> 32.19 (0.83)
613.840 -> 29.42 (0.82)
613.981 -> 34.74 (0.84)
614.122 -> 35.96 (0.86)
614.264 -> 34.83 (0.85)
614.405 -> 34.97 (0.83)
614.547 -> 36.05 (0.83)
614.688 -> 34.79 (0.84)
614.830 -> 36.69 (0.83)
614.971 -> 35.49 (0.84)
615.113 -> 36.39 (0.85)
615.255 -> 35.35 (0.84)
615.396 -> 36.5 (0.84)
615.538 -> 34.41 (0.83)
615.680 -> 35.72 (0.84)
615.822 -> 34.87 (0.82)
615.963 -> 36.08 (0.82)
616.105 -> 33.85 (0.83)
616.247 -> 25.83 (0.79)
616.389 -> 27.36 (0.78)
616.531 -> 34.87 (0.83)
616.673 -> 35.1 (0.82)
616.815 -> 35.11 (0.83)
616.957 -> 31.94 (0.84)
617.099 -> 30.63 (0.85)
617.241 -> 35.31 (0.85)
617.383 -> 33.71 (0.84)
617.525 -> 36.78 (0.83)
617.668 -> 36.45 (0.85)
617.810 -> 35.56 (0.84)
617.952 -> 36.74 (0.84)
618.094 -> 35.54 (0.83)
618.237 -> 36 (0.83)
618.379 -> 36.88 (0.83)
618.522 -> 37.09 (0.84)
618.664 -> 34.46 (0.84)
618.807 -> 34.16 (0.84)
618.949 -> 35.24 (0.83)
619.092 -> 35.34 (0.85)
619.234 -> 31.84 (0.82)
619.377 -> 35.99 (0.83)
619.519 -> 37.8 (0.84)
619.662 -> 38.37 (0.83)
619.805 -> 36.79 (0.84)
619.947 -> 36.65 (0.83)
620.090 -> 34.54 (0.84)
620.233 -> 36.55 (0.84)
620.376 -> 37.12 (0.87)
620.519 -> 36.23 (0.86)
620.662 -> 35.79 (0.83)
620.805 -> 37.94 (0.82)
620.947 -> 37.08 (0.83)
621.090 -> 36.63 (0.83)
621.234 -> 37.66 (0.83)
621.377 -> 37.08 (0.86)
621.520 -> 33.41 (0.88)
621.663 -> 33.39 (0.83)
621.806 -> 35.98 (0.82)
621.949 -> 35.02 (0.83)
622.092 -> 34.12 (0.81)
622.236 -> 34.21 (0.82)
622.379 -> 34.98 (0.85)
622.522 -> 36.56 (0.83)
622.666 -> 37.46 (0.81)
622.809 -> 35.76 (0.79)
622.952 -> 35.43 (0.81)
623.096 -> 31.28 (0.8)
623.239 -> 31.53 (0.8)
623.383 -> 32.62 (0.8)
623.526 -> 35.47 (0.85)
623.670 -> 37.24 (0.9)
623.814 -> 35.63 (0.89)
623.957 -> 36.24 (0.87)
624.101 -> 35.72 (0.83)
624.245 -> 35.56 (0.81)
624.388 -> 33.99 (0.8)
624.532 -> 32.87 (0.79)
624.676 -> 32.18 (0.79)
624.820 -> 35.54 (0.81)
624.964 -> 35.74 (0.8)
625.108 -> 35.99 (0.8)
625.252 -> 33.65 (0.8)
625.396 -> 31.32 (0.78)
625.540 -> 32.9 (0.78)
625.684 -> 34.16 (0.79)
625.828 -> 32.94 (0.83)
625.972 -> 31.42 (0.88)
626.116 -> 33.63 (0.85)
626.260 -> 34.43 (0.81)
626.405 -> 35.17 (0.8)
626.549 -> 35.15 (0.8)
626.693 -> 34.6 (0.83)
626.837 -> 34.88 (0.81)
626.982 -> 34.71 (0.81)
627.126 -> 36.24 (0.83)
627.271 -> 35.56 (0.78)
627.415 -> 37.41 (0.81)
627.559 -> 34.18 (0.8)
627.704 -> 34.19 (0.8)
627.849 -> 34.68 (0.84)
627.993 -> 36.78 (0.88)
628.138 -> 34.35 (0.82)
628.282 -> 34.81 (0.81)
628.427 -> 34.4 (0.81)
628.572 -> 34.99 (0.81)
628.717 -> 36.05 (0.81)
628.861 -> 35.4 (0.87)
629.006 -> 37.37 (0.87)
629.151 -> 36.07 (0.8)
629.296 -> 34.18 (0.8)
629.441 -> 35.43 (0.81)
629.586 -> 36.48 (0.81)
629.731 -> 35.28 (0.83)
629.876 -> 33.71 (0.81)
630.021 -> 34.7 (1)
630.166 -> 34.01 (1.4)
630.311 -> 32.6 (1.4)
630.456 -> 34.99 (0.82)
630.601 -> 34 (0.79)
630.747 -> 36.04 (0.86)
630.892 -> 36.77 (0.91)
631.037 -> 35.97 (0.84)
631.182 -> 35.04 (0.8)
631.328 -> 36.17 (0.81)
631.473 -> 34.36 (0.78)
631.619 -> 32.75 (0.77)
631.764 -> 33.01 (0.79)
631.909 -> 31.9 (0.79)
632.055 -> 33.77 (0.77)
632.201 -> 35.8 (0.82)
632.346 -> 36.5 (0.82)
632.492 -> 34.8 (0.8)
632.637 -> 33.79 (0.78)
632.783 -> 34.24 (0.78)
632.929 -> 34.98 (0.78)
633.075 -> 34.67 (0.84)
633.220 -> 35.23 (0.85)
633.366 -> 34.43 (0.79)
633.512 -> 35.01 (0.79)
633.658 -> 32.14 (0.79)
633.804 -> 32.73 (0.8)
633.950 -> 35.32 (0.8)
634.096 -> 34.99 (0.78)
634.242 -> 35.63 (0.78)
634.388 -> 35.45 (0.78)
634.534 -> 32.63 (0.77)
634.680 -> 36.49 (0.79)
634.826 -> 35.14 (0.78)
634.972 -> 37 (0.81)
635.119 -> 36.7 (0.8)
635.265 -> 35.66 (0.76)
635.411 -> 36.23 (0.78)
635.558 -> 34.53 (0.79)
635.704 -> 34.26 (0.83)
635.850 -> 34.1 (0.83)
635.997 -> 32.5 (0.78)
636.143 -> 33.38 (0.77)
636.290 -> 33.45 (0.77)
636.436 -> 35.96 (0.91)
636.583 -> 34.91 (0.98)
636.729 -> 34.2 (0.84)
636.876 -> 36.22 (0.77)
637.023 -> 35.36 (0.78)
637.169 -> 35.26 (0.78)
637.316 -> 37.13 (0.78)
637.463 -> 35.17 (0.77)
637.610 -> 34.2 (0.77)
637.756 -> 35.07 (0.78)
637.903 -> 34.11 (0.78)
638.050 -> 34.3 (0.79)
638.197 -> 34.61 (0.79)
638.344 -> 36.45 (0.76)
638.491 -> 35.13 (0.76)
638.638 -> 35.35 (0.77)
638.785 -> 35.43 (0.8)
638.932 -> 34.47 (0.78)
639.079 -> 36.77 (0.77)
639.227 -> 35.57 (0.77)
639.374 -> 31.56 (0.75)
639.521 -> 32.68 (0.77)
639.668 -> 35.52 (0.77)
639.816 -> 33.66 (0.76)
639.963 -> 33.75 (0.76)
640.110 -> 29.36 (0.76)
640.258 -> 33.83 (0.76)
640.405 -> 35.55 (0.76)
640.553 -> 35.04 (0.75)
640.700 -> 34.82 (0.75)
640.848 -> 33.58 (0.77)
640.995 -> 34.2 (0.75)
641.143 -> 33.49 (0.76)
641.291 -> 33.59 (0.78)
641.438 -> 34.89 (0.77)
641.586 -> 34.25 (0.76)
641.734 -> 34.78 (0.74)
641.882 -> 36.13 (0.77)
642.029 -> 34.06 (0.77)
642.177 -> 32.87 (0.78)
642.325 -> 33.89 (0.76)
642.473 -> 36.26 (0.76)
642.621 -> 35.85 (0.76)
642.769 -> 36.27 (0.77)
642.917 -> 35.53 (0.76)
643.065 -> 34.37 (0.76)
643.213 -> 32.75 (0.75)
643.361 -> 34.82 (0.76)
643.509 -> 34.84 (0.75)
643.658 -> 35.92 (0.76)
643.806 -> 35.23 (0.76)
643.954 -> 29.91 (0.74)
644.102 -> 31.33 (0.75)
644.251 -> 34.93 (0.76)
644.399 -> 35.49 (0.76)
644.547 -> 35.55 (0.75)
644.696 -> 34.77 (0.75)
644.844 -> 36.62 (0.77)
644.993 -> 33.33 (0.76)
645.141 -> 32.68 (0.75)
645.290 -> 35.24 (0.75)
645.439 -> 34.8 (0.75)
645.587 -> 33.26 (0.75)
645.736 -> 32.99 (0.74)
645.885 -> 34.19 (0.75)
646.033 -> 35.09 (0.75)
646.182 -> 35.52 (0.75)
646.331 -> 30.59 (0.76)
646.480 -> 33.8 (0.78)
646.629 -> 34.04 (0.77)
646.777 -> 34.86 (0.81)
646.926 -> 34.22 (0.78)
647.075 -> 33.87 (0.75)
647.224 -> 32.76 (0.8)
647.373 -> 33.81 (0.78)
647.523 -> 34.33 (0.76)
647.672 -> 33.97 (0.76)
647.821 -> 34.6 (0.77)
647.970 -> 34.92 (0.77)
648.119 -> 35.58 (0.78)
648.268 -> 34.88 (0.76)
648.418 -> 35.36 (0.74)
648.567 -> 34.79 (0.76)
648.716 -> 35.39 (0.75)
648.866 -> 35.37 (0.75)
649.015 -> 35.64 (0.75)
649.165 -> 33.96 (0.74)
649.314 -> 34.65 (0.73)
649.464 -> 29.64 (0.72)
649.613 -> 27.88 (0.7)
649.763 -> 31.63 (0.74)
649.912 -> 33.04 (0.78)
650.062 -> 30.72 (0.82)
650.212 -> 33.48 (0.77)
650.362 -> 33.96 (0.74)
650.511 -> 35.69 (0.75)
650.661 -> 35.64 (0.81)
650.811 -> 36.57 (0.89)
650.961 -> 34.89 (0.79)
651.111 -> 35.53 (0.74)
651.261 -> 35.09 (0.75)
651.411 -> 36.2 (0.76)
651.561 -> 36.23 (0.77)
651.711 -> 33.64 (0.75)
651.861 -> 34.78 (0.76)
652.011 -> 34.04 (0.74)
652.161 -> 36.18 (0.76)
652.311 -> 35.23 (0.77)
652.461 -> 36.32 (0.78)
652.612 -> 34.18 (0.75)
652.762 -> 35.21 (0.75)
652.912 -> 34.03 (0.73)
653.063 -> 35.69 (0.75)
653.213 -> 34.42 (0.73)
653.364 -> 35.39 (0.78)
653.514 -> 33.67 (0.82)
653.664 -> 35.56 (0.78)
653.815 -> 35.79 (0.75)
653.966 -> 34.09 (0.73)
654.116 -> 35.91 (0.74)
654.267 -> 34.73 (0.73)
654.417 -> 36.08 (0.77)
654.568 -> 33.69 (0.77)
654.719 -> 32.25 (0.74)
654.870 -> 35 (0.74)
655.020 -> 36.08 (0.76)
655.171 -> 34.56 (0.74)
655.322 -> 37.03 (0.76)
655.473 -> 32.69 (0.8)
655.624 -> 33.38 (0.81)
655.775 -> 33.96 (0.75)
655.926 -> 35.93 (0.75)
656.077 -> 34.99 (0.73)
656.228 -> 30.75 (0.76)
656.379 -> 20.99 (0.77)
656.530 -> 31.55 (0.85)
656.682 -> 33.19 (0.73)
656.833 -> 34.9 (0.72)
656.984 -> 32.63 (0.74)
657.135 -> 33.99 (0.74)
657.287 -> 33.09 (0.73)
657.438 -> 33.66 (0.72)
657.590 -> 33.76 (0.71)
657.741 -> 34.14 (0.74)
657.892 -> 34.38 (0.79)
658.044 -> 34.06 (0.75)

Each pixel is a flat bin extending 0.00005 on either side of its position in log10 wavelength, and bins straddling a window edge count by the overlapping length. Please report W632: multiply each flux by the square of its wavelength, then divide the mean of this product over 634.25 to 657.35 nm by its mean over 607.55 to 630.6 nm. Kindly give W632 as 1.1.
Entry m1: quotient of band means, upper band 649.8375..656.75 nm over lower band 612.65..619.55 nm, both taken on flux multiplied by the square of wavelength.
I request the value 1.1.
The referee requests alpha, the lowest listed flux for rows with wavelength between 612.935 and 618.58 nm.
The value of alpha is 25.83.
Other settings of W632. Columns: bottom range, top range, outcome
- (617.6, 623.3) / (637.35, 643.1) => 1.03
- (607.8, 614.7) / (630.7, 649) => 1.07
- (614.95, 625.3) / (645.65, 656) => 1.08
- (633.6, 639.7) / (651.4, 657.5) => 1.04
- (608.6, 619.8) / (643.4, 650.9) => 1.08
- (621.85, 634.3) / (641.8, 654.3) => 1.06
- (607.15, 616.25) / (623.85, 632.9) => 1.04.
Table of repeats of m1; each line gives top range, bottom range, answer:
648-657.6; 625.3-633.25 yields 1.06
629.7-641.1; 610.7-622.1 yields 1.05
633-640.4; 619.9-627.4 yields 1.03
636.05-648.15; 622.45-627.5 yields 1.05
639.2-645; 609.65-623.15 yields 1.06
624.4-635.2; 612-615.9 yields 1.05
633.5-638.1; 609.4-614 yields 1.07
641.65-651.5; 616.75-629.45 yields 1.05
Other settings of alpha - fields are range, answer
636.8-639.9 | 31.56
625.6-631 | 31.42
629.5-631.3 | 32.6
